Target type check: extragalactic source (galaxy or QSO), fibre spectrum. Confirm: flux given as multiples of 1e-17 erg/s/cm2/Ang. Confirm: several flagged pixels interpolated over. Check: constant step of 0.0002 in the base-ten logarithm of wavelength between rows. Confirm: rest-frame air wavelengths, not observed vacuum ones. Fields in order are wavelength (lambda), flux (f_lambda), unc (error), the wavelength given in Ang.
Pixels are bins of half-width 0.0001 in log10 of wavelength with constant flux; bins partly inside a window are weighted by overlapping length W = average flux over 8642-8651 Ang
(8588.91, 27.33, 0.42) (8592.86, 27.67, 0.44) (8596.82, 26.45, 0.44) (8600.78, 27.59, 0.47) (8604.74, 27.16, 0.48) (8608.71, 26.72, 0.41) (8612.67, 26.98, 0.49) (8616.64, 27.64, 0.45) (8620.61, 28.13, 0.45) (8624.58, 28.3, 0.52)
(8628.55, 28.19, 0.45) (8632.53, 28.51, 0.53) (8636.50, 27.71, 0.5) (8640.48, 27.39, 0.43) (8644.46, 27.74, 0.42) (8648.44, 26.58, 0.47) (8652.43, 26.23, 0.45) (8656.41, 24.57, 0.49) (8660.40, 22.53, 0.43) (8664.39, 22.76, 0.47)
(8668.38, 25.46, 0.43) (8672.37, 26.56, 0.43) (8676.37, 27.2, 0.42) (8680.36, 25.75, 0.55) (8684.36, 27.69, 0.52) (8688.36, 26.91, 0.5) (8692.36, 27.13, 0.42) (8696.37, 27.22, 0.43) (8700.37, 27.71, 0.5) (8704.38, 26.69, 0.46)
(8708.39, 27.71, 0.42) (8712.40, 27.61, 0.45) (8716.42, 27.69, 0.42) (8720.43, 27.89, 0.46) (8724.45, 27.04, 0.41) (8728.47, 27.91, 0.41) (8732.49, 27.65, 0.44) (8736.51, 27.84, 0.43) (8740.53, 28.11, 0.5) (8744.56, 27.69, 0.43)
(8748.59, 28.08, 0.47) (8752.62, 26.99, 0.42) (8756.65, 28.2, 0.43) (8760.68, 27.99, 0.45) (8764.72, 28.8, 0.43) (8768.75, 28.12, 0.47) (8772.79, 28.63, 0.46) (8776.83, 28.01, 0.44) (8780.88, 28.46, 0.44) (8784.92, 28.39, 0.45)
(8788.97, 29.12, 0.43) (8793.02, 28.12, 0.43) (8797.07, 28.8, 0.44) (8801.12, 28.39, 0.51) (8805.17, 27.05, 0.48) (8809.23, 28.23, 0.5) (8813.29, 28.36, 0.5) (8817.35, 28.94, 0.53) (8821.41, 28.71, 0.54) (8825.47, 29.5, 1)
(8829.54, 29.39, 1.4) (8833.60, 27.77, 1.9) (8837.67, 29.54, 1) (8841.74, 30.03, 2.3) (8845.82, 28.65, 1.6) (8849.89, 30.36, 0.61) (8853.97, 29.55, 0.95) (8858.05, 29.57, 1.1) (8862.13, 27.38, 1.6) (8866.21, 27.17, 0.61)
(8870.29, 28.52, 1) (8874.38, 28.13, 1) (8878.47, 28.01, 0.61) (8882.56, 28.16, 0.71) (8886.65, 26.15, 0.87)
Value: 27.1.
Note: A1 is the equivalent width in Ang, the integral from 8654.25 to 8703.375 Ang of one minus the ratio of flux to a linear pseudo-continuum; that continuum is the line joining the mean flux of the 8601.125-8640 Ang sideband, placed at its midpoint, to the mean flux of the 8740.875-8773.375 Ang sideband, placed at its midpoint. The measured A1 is 3.29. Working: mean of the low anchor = 27.7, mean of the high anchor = 28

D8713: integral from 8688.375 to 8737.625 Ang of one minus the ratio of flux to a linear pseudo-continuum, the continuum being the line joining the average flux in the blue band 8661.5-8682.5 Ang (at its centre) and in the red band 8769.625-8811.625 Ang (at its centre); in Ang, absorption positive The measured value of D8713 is -2.0 Ang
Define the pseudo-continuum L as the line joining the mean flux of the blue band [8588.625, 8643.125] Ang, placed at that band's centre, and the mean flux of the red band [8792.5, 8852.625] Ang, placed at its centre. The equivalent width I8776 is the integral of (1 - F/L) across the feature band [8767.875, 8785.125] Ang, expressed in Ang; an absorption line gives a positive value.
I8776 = 0.1 Ang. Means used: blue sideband 27.6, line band 28.3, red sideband 28.8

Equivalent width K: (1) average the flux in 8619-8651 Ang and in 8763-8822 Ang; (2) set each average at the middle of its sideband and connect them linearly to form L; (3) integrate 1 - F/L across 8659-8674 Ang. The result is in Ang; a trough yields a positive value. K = 1.9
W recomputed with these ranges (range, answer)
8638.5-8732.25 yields 26.6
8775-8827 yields 28.5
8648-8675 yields 24.9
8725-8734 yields 27.7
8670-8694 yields 26.9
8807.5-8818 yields 28.5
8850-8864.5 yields 29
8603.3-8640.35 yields 27.7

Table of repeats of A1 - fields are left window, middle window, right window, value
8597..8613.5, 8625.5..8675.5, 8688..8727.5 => 1.74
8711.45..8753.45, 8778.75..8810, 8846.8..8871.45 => -0.11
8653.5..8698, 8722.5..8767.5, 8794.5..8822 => -1.21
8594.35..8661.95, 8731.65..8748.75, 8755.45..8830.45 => 0.08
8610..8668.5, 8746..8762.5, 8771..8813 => 0.05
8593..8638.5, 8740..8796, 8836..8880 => 0.29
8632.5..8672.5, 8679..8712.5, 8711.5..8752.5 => -0.36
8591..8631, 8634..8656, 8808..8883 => 0.55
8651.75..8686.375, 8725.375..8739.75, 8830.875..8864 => -0.56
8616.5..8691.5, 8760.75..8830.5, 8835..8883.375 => -1.03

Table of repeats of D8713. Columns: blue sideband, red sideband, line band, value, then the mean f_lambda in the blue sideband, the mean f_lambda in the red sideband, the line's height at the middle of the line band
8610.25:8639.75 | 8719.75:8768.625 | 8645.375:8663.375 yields 1.8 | 27.9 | 27.9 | 27.9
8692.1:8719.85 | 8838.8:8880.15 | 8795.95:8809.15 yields 0.1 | 27.4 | 28.8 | 28.3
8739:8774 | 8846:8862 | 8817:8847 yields 0.0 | 28.1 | 29.4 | 29.1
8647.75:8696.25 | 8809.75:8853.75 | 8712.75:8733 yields -0.6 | 25.8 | 29.1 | 26.9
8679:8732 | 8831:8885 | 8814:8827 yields -0.3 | 27.3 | 28.7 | 28.3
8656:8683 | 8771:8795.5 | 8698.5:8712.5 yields -0.7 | 25.1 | 28.5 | 26.1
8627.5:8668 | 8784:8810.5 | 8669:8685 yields 0.0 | 26.1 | 28.3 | 26.6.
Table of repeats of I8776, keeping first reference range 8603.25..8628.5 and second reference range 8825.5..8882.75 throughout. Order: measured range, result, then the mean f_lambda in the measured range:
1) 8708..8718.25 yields 0.1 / 27.6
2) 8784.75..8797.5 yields -0.1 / 28.6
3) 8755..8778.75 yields 0.0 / 28.3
